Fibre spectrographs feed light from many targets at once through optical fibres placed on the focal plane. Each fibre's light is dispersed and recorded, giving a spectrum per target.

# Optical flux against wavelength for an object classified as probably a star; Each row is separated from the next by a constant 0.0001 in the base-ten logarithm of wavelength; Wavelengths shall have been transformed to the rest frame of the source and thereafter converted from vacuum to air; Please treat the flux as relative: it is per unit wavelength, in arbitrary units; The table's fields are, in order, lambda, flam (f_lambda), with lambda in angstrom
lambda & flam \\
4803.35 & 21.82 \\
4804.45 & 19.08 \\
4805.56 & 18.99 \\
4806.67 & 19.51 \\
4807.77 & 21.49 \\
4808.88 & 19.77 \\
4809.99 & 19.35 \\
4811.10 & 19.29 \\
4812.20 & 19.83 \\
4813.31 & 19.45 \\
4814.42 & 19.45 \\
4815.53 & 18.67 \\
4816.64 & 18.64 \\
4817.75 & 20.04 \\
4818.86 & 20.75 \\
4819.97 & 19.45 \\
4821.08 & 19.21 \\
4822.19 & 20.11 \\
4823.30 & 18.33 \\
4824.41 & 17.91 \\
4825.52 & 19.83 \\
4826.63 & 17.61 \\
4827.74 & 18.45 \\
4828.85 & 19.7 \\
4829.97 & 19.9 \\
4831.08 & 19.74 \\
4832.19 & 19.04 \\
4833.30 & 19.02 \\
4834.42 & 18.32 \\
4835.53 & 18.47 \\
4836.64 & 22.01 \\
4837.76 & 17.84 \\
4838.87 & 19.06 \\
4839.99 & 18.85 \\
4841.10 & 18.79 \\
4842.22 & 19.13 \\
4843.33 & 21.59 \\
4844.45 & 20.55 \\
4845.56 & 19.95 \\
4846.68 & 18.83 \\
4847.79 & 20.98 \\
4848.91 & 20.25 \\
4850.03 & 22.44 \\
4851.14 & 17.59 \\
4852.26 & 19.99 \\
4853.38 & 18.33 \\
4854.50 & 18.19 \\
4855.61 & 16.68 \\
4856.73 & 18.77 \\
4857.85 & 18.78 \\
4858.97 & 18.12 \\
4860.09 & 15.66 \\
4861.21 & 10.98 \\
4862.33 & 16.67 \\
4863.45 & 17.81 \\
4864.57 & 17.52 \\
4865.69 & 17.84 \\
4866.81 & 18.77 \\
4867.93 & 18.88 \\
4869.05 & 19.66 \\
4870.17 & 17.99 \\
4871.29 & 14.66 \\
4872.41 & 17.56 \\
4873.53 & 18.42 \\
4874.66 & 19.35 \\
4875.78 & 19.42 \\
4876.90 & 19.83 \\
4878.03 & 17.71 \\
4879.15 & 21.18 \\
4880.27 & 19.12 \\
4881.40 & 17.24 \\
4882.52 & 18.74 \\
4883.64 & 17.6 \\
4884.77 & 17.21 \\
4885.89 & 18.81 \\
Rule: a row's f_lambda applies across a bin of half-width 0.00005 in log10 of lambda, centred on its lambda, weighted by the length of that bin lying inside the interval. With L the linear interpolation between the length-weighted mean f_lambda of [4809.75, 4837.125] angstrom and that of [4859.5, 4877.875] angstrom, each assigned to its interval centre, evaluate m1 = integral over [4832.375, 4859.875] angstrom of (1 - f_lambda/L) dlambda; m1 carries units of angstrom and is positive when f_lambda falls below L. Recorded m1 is -1.2 angstrom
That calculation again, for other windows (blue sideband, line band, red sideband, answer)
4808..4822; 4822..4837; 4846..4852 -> 0.5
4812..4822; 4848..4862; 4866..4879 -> 0.6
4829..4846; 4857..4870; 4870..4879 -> 0.9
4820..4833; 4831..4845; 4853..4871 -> -0.6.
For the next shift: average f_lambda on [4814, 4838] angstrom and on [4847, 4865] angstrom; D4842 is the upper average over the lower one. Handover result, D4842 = 0.9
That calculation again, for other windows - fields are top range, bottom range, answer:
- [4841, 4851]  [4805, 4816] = 1.03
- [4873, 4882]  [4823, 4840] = 1.00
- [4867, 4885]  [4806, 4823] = 0.94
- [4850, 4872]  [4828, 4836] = 0.92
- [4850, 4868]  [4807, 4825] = 0.91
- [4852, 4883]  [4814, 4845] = 0.93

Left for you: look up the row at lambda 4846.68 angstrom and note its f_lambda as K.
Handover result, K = 18.83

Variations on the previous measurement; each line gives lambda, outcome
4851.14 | 17.59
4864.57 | 17.52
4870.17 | 17.99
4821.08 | 19.21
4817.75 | 20.04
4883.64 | 17.6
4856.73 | 18.77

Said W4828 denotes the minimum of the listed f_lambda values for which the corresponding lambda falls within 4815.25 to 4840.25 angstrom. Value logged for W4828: 17.61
